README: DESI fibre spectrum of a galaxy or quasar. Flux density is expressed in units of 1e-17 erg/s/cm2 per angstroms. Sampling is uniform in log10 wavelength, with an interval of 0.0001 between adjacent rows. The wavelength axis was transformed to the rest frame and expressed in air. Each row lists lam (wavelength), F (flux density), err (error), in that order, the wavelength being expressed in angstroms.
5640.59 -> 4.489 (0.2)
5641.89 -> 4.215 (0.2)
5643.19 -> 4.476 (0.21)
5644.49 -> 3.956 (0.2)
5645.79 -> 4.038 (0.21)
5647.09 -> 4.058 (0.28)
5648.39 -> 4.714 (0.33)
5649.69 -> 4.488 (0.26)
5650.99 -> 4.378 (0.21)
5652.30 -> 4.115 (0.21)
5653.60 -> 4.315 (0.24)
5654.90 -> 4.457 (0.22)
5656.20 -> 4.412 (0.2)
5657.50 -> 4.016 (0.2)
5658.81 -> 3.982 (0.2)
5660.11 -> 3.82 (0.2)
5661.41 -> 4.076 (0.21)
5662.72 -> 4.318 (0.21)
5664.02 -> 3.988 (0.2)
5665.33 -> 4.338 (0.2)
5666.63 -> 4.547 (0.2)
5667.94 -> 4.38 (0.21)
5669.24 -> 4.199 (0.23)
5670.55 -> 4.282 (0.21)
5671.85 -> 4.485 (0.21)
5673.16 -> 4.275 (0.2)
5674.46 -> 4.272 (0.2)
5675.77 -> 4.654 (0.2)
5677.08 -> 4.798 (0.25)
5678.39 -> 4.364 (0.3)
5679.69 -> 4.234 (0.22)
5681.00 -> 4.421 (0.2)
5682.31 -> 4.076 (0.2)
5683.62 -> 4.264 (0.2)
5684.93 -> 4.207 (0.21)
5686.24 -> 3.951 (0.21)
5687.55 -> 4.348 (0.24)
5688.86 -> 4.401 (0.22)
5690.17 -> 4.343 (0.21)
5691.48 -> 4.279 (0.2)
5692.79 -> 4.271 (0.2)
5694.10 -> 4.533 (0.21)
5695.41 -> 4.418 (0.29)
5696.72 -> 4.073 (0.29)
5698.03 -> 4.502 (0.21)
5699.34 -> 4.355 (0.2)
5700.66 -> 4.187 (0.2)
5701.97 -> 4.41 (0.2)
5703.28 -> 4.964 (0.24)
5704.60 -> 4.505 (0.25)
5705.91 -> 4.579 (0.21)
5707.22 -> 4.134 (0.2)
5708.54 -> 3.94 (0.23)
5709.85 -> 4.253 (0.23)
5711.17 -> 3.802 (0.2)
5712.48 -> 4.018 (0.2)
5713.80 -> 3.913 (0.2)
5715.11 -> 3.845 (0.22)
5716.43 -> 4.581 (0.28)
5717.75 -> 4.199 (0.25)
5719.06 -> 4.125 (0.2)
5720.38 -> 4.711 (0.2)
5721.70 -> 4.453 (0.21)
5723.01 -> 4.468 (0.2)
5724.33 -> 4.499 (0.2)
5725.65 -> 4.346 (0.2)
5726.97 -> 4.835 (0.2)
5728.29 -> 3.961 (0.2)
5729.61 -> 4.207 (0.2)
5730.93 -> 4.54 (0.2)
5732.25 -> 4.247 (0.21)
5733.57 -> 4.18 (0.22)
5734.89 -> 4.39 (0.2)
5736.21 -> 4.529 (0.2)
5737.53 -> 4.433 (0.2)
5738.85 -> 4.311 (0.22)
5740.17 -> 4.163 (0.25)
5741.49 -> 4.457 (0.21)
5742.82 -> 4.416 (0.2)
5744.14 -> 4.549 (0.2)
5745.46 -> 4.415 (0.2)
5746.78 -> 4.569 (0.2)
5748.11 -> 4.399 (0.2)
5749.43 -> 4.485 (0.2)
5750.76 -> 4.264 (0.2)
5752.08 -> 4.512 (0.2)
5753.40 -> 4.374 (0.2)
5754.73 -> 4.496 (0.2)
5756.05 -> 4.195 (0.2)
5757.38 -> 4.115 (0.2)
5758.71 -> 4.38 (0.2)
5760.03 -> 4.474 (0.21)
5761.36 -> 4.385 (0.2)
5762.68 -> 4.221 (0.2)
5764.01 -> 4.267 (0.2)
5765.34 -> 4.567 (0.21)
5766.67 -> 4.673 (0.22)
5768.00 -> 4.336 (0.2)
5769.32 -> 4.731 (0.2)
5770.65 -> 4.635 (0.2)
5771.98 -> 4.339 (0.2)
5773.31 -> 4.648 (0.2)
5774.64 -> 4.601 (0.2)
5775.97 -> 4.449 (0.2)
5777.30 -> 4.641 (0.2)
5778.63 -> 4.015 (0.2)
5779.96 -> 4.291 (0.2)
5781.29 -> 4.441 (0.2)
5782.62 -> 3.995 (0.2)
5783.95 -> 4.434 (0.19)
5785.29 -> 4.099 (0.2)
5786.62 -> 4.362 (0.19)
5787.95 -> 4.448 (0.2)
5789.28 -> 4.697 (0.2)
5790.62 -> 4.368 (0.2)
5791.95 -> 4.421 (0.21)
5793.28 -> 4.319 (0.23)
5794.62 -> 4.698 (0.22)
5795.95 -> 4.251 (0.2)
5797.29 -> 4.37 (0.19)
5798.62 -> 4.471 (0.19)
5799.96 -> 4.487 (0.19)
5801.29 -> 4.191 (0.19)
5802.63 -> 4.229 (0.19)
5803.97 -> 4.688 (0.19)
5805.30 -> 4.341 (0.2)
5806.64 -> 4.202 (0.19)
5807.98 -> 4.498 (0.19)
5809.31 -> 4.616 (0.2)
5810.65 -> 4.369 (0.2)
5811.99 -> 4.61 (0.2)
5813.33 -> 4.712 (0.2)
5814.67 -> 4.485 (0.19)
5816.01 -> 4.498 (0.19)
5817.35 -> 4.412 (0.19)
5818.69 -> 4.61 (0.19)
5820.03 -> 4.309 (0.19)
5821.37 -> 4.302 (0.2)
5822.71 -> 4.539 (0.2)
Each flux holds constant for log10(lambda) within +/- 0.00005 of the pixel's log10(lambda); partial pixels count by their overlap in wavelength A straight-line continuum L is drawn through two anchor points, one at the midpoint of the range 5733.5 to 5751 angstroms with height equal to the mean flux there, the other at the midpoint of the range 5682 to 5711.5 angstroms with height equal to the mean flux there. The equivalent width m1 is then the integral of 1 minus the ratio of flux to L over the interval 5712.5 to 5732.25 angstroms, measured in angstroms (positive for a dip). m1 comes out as 0.2 angstroms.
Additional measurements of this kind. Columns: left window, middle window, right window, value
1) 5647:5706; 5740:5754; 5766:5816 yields -0.10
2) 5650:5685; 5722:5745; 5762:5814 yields -0.11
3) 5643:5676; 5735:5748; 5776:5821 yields -0.22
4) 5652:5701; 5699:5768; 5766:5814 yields 0.18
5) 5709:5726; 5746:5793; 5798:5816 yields -0.47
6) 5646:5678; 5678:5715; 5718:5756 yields 0.66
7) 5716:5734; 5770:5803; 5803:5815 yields 0.50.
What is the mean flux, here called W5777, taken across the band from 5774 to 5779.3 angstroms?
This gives 4.43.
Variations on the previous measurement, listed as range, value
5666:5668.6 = 4.46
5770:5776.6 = 4.53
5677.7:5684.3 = 4.27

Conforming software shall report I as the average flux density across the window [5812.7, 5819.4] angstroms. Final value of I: 4.54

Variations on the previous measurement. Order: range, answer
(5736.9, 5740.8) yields 4.31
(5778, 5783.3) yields 4.19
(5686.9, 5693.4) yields 4.33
